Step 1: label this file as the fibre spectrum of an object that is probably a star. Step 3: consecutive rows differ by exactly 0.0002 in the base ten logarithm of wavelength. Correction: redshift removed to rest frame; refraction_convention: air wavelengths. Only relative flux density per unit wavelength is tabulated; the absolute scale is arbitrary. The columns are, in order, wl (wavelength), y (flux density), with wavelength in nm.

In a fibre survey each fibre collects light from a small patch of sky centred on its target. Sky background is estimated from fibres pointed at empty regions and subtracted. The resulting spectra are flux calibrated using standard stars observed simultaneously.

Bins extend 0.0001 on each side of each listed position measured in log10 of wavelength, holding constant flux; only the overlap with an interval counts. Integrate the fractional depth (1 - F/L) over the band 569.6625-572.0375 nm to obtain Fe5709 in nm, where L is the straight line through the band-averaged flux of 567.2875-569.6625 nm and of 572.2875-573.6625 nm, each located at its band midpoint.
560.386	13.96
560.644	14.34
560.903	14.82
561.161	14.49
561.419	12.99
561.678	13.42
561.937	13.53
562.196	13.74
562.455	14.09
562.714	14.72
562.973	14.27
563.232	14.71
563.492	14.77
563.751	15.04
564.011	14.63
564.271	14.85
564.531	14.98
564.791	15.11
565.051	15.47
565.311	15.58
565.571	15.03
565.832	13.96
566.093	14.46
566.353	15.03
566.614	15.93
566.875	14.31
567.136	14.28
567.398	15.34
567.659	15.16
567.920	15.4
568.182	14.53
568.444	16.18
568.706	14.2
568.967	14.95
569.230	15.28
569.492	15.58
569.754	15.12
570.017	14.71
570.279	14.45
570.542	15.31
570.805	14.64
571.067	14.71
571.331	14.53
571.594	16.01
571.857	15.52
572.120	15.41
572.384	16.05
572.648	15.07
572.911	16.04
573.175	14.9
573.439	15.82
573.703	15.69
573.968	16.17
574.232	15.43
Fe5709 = 0.06 nm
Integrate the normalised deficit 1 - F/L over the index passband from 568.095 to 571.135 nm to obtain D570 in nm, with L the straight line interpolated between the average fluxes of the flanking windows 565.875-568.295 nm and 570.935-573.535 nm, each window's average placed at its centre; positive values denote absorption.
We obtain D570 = 0.03 nm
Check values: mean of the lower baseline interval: 14.9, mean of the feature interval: 15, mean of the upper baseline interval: 15.4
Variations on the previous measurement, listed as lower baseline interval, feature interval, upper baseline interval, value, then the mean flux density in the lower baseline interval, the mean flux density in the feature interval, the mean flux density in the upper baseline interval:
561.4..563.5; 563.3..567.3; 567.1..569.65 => -0.09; 14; 14.9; 15.1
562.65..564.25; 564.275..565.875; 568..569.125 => -0.03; 14.7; 15.1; 15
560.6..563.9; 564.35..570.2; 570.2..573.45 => -0.10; 14.2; 15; 15.3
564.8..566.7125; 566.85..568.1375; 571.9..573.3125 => 0.02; 15.1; 14.9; 15.5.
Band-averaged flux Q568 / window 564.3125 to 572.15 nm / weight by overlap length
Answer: 15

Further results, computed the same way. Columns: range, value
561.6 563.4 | 14.1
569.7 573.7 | 15.2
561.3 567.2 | 14.6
